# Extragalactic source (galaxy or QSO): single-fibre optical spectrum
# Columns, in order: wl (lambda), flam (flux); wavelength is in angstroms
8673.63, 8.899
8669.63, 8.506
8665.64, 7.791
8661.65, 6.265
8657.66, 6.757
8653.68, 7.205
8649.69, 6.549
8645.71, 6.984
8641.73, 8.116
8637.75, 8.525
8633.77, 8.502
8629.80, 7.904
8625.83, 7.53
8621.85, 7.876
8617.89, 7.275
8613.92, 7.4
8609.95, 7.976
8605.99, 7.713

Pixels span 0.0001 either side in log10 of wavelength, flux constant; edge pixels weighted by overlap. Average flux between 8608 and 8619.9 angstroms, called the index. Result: 7.55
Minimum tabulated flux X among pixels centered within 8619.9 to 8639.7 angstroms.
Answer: 7.53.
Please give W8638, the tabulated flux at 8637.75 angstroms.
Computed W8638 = 8.525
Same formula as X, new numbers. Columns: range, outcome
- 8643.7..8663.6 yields 6.265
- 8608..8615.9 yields 7.4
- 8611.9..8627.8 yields 7.275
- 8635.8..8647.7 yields 6.984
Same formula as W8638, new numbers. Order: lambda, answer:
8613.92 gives 7.4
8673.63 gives 8.899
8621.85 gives 7.876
